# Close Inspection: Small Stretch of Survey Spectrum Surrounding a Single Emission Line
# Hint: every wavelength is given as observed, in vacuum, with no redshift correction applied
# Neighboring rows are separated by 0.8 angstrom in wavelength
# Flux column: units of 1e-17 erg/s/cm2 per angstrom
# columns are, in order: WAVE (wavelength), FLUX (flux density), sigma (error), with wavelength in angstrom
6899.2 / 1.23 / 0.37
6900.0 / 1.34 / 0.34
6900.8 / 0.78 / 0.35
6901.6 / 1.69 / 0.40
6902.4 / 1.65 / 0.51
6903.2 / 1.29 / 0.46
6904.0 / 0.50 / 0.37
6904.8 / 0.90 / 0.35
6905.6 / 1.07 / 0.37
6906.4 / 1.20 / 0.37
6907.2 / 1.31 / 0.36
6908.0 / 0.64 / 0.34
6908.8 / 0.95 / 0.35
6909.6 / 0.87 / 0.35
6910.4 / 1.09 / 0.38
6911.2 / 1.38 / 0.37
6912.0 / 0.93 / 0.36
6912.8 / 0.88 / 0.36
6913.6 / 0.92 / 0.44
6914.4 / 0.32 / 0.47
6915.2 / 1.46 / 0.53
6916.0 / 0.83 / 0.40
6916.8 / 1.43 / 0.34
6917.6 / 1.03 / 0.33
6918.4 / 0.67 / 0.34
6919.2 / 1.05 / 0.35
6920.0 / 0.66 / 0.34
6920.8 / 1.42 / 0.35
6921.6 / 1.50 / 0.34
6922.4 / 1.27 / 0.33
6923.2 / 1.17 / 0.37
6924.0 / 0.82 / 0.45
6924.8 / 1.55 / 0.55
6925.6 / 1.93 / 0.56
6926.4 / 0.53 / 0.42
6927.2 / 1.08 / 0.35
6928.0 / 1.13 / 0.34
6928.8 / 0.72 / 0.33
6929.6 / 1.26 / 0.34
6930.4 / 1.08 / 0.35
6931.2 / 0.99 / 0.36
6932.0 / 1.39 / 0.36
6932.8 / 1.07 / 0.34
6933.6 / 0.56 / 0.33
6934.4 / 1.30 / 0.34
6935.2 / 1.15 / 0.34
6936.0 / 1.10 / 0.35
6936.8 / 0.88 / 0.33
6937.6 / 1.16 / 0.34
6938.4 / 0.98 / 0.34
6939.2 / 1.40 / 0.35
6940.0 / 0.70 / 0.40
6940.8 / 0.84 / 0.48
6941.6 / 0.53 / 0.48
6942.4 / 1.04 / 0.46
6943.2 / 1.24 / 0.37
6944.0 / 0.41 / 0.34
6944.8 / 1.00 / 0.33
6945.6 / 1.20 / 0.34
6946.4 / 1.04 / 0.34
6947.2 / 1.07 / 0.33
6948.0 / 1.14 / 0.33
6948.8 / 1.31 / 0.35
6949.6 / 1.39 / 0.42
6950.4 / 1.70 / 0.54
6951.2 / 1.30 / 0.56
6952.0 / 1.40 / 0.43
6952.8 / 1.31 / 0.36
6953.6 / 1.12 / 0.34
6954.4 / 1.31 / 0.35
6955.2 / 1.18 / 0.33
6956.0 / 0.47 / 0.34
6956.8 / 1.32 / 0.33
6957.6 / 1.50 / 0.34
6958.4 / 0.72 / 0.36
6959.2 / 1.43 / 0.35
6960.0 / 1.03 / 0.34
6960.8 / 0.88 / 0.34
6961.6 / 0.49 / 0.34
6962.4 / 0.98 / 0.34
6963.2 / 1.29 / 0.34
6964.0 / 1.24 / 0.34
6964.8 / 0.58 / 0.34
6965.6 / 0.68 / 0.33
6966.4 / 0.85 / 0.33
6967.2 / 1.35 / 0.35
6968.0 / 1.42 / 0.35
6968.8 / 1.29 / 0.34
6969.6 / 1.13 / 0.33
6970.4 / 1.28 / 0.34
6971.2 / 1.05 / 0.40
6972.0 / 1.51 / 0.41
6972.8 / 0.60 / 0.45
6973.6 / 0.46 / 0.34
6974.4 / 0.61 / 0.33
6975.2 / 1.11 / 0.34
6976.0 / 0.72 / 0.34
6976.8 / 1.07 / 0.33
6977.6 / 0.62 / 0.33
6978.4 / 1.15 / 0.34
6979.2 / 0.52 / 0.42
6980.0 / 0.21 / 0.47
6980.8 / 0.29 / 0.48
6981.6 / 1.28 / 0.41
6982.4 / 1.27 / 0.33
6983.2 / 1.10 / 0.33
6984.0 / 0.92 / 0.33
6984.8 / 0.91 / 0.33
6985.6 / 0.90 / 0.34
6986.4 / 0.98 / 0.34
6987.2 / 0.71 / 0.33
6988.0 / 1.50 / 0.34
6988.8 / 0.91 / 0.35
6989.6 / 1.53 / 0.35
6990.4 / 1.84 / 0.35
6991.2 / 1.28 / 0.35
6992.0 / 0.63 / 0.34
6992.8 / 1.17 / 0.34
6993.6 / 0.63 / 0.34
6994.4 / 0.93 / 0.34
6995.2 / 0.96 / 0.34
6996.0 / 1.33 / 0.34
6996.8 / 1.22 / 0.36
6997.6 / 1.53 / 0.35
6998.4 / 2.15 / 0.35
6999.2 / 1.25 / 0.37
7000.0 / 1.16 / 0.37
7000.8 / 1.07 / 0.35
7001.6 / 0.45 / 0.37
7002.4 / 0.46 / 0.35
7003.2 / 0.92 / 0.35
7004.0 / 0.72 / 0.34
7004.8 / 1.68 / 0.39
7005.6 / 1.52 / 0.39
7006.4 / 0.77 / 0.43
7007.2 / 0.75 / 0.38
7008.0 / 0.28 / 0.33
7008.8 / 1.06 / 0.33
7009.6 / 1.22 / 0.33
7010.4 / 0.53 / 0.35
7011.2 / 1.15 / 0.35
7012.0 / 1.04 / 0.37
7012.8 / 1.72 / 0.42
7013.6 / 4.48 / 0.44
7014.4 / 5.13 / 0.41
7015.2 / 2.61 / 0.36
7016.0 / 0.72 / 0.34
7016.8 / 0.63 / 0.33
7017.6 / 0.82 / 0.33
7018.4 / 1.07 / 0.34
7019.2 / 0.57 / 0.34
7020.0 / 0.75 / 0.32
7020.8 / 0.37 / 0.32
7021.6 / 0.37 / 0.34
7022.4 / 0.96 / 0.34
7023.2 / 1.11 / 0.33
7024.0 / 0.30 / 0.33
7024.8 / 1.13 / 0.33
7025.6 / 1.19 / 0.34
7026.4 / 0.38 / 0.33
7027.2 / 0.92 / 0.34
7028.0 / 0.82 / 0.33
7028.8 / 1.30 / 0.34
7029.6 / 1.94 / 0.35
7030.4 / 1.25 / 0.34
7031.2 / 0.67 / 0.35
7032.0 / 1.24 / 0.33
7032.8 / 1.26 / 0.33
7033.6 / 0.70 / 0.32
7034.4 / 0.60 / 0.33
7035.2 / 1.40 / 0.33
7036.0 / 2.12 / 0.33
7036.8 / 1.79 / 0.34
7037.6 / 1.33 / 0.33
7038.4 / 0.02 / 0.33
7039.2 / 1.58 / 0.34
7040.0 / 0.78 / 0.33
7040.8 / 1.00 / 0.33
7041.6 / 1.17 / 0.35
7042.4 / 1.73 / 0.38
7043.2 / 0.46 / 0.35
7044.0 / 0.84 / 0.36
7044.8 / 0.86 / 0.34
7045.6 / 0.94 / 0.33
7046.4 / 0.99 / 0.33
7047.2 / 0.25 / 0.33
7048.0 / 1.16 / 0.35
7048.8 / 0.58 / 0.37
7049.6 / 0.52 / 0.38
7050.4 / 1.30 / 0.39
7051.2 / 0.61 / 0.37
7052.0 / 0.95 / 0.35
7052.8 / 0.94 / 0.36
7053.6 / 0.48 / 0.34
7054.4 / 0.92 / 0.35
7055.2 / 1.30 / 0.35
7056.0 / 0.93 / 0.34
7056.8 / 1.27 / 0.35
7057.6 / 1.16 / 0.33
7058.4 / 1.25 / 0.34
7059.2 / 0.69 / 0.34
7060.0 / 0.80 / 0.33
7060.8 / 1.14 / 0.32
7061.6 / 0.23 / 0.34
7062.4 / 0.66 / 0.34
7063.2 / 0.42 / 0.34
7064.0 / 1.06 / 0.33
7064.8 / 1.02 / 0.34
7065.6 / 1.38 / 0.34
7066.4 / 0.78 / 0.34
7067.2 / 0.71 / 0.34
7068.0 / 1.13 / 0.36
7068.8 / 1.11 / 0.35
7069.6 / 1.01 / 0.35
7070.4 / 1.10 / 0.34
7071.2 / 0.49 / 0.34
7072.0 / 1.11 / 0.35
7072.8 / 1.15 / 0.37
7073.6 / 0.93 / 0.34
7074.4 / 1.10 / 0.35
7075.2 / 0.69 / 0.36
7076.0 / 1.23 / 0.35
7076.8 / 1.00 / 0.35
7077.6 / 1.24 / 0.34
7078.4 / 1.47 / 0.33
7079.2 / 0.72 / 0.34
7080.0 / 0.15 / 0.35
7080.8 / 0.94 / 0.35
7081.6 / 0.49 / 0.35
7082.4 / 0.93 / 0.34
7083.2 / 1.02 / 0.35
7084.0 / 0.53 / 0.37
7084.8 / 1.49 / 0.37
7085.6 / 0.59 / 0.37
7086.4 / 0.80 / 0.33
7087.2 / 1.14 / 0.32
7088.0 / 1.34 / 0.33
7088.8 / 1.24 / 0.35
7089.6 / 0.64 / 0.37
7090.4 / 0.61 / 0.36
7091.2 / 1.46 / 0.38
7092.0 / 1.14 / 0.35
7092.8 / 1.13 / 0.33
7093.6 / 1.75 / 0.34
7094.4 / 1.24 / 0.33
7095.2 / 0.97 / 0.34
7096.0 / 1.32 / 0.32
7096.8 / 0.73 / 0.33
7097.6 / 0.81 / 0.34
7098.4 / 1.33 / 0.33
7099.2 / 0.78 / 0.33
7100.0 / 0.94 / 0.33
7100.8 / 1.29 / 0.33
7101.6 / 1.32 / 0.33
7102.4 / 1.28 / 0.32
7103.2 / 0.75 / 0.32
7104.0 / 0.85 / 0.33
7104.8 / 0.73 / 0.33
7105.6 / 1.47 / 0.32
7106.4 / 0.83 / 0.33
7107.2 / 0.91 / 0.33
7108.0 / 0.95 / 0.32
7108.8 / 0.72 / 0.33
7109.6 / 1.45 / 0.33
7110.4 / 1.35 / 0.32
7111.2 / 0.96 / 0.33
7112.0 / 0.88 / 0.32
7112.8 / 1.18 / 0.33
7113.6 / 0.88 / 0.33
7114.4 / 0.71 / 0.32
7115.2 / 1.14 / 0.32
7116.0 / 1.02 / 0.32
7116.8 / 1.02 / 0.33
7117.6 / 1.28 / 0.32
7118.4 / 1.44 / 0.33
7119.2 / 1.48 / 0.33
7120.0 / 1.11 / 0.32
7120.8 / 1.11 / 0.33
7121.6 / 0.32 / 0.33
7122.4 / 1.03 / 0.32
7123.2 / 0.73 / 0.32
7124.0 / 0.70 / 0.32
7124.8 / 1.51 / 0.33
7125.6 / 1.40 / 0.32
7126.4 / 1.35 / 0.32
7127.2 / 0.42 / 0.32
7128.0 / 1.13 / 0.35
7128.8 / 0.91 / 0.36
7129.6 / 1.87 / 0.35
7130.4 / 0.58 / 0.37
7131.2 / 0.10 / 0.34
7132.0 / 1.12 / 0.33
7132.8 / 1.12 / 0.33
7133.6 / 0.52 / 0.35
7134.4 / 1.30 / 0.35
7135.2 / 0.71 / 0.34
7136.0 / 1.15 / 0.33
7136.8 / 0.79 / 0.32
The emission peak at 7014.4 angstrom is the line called H-alpha 6563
